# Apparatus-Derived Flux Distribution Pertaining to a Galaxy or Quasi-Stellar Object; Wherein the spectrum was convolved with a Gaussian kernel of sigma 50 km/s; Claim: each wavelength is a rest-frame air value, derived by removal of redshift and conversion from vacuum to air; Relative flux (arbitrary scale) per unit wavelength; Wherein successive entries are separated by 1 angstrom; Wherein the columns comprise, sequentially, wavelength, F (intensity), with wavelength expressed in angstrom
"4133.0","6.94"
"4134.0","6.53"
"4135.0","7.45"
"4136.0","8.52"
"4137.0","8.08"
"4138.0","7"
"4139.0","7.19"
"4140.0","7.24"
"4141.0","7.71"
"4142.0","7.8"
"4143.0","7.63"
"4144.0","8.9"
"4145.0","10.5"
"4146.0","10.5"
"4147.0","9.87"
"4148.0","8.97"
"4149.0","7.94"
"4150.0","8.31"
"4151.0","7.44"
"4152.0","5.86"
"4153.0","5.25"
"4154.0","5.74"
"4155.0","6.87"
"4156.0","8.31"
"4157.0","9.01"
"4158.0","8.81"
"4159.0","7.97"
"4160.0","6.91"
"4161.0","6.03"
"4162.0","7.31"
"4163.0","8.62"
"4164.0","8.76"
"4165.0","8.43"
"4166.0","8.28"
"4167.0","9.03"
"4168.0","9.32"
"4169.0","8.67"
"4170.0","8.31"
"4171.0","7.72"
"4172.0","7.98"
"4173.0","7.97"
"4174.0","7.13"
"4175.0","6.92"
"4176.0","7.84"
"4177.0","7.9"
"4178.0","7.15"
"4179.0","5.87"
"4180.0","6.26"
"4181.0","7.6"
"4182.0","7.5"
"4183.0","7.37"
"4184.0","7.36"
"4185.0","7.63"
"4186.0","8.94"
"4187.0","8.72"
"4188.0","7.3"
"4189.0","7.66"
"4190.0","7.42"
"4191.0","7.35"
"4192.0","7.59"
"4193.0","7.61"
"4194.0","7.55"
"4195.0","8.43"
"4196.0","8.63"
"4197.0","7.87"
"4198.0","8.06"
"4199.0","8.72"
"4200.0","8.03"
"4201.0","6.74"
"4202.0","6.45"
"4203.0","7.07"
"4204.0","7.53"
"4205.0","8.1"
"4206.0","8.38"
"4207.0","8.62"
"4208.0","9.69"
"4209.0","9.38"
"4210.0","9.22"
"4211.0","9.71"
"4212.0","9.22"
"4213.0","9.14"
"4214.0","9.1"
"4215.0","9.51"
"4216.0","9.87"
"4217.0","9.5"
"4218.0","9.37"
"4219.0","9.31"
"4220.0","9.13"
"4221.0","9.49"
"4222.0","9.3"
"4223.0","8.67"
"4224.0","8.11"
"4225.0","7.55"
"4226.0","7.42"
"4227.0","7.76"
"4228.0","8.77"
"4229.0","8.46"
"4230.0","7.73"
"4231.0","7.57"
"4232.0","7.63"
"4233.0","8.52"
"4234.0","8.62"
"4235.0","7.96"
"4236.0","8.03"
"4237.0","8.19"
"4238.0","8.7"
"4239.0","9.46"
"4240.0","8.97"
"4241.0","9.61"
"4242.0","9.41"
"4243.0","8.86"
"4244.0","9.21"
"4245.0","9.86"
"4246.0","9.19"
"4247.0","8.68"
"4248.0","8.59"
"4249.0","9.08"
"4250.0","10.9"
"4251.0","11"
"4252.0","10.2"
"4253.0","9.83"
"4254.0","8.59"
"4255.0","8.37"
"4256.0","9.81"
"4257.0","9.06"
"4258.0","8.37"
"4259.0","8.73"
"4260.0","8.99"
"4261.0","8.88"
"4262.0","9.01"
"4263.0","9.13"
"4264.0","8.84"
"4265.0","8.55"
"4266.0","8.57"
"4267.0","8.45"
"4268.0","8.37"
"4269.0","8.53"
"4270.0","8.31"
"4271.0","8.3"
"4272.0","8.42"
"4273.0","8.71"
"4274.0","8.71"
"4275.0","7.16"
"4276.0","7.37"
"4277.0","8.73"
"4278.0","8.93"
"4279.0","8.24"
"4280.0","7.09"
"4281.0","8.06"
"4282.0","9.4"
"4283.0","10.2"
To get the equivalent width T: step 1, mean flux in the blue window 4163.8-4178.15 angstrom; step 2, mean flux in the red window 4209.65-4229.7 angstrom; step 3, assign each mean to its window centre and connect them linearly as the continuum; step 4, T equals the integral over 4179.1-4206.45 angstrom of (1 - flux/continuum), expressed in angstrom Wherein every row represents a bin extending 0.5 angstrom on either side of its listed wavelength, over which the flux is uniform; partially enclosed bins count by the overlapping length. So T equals 2.6 angstrom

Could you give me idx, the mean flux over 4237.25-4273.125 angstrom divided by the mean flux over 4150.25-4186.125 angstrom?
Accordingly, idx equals 1.2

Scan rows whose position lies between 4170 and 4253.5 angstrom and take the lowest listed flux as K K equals 5.87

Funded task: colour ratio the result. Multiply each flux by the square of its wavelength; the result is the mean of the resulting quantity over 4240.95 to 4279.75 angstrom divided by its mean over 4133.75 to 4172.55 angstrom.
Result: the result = 1.17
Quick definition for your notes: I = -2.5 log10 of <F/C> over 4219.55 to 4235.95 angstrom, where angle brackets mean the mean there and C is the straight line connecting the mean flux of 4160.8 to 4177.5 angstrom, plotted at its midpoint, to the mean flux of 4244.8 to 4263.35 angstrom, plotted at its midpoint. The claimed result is 0.076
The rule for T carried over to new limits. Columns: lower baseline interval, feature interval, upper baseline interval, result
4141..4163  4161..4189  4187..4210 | 0.4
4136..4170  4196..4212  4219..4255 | 0.4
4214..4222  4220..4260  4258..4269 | 1.1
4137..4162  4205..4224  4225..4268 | -1.6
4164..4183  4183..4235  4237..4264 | 0.7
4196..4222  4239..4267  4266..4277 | -2.6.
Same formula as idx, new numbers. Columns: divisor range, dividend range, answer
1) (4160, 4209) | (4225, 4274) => 1.12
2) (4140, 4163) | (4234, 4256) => 1.16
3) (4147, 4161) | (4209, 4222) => 1.25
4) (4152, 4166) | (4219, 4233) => 1.11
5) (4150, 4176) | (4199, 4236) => 1.10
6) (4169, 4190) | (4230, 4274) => 1.17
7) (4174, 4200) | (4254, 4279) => 1.12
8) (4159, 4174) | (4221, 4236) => 1.02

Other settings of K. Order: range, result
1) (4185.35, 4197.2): 7.3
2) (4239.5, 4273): 8.3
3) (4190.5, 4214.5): 6.45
